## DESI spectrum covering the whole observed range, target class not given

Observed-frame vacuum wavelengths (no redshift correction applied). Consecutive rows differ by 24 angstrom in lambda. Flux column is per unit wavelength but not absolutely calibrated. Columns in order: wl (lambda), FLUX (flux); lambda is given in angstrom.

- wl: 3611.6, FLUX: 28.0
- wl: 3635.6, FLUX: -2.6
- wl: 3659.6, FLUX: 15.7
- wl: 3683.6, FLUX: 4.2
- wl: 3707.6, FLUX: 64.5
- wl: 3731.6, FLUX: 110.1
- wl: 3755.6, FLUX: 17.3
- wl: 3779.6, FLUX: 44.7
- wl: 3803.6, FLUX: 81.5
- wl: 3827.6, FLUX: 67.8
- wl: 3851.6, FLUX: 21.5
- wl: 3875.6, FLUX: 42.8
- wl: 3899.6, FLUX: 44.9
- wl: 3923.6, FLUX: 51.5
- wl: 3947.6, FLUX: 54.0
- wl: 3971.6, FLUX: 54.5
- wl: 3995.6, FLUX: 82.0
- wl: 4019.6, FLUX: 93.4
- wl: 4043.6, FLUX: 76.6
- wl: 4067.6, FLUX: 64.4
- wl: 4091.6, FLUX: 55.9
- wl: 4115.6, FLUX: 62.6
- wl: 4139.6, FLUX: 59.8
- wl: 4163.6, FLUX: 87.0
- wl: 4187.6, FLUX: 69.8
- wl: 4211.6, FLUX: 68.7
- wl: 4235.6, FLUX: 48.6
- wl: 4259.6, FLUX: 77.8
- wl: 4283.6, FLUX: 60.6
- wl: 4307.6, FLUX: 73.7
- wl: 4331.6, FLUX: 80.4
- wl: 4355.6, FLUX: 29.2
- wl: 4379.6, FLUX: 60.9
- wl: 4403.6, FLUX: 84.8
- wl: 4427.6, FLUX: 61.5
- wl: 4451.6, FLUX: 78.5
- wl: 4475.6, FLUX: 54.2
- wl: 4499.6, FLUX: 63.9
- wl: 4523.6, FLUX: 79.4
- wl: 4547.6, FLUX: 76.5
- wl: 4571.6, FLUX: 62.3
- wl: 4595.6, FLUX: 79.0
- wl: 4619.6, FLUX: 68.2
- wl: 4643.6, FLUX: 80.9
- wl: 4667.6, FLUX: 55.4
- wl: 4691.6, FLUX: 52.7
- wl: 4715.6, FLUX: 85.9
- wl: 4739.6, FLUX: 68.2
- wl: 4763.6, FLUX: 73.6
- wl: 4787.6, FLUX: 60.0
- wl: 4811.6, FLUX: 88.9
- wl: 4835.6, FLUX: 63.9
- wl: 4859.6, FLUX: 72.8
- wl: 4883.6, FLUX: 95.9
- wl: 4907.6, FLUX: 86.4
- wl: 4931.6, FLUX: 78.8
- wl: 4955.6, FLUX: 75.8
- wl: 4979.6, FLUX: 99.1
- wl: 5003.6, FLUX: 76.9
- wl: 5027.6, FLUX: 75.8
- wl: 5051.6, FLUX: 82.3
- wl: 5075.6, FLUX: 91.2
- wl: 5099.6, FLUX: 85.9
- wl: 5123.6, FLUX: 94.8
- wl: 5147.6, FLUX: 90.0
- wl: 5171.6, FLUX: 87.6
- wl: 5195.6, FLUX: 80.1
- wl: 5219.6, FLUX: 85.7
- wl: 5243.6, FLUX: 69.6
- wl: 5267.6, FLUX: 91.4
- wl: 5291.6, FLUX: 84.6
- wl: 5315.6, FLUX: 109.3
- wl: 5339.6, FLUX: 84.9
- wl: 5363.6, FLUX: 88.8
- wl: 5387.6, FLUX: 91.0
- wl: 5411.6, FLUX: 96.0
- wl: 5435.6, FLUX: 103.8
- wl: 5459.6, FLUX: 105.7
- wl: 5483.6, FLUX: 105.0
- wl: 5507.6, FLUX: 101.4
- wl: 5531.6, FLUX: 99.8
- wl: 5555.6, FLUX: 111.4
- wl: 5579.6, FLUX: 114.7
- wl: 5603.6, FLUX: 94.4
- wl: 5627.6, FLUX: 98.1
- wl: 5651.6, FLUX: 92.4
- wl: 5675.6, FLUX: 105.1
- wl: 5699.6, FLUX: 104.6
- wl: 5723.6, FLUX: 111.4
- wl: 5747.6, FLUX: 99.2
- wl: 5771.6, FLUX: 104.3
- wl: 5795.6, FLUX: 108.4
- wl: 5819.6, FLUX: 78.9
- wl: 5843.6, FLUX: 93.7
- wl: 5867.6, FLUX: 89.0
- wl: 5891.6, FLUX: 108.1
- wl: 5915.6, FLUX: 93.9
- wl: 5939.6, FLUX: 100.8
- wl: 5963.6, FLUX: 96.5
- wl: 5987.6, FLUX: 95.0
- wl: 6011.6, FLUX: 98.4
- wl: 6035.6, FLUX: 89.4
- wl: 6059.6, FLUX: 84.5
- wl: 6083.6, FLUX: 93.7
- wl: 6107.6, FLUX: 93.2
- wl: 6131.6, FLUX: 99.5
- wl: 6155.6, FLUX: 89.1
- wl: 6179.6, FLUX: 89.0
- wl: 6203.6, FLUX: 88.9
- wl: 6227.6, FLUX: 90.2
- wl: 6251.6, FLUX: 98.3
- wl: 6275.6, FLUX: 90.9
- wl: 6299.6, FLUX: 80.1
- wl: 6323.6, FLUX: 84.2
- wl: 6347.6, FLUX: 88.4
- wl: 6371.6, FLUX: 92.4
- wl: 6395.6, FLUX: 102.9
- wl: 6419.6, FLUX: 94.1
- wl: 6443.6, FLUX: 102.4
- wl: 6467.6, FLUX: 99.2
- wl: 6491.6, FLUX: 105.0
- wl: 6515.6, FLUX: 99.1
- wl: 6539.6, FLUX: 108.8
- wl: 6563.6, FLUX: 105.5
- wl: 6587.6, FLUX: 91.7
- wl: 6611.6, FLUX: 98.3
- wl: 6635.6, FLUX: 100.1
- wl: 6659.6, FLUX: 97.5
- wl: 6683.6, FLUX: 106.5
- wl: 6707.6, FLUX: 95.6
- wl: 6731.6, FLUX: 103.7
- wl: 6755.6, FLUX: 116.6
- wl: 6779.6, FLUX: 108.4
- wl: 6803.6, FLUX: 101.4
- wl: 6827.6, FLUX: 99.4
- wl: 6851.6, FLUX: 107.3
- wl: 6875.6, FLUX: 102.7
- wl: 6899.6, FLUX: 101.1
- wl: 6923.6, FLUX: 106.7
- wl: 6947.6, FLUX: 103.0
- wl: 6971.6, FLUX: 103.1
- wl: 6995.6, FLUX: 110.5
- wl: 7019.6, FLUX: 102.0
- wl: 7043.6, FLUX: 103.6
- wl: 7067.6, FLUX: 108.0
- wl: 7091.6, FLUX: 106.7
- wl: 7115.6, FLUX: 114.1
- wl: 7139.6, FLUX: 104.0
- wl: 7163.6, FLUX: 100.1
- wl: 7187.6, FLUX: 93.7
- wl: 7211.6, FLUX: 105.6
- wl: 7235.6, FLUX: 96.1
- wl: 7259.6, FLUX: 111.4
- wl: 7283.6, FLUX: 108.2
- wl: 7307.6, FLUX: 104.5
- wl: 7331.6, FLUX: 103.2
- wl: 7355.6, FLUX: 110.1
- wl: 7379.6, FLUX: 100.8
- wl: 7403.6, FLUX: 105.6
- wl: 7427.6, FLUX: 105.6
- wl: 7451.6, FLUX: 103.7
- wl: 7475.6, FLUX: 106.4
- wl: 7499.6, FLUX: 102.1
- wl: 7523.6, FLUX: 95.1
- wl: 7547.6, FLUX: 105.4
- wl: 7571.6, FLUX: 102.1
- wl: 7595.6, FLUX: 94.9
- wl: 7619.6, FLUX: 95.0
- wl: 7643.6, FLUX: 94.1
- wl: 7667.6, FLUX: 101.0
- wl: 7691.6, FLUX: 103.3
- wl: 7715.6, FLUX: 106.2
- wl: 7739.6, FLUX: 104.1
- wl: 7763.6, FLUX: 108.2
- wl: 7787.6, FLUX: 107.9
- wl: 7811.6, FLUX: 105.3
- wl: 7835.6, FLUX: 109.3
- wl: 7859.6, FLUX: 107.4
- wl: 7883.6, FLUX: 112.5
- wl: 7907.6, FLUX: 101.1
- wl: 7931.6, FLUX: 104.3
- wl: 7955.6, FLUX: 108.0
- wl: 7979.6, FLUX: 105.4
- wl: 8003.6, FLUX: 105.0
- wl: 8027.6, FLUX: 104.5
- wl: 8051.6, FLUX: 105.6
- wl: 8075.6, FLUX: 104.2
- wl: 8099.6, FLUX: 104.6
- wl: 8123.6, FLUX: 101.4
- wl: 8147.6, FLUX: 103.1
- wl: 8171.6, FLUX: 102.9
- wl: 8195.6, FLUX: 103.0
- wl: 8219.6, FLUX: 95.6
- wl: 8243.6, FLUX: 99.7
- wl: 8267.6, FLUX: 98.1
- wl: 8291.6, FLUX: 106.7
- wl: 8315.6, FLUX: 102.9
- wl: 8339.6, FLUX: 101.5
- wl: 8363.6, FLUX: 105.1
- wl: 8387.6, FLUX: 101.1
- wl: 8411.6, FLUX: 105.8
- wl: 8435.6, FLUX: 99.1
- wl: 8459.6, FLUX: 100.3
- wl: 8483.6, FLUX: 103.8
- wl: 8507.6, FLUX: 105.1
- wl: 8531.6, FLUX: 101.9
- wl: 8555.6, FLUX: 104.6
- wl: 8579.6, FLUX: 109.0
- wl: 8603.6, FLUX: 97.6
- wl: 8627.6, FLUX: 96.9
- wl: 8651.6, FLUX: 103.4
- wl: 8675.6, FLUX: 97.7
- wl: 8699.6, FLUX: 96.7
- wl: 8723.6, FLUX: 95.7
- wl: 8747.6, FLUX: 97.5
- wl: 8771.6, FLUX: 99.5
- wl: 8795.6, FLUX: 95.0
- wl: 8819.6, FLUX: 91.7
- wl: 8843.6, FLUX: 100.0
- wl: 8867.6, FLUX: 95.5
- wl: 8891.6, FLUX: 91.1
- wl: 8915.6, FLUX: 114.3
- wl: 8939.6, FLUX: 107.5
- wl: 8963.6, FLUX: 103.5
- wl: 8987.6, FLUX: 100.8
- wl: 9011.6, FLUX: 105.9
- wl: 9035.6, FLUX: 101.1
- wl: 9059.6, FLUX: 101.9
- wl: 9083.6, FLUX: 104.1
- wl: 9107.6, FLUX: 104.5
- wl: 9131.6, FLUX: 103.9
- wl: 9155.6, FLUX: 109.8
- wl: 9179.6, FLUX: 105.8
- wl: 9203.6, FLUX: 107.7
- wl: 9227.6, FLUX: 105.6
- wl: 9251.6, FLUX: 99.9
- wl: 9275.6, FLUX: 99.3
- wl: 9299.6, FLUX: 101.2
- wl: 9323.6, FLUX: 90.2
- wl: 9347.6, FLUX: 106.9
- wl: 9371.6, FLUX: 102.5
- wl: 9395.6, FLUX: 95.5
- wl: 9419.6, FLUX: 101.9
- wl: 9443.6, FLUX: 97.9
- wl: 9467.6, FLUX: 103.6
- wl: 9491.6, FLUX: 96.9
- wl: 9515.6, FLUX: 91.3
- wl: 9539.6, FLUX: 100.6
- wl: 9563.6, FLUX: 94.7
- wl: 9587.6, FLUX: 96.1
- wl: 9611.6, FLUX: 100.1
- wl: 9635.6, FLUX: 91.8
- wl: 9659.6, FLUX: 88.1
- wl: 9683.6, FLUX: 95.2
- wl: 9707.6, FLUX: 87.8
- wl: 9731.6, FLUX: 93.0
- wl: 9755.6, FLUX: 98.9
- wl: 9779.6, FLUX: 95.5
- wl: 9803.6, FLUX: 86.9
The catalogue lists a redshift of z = 0.22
